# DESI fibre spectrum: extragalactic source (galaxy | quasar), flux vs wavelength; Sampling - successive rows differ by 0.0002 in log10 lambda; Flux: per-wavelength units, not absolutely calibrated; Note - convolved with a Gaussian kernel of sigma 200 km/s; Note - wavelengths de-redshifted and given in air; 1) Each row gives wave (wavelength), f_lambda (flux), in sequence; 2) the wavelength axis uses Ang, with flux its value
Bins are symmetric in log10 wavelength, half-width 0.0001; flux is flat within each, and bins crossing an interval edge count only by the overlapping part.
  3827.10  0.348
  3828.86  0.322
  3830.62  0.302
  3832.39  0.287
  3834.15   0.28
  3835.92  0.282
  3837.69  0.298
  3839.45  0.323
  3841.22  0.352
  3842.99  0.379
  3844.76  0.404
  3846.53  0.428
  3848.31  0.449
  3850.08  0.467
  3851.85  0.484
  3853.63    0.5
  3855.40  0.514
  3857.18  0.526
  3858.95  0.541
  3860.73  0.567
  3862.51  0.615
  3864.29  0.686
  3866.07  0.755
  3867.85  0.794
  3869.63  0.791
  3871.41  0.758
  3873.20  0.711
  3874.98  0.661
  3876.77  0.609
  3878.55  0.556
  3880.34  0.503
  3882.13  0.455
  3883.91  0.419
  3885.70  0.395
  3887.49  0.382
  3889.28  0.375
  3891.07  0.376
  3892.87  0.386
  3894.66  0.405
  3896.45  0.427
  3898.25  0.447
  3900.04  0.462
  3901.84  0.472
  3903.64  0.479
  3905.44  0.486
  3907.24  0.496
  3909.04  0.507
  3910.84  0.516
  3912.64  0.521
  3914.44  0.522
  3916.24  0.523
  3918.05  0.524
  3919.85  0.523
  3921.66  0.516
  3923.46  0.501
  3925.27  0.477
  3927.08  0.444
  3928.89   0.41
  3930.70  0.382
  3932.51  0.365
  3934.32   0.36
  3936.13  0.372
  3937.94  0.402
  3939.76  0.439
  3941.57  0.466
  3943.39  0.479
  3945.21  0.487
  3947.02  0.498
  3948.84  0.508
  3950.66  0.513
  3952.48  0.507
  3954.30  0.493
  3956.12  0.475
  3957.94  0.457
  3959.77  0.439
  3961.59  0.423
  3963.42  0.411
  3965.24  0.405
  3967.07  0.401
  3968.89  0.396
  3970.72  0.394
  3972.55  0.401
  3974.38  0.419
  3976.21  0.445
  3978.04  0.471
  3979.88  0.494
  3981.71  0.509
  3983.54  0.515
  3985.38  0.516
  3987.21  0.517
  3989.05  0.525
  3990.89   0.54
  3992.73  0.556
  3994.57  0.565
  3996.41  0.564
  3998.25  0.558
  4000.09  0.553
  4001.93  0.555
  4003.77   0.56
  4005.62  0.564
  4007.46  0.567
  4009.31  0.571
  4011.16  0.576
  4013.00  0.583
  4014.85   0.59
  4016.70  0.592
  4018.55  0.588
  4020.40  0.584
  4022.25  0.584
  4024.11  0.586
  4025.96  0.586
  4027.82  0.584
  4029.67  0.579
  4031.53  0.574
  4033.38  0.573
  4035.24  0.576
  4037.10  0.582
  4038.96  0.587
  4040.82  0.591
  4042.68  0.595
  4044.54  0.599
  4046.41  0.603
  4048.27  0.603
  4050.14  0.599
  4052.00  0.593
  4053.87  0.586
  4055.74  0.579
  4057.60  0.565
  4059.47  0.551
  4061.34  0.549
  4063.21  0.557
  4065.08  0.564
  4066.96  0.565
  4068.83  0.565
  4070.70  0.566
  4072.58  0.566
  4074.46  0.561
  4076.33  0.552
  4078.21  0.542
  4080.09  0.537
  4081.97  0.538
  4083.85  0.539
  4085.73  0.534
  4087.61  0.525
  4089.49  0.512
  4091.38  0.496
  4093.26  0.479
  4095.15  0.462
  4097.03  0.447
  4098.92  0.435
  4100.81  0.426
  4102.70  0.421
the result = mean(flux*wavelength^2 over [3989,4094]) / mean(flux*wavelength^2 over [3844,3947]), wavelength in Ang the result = 1.2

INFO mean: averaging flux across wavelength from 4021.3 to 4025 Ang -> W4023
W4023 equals 0.584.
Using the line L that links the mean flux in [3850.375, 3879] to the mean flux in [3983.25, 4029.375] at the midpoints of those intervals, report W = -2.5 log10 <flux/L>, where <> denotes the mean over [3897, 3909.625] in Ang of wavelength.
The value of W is 0.27 mag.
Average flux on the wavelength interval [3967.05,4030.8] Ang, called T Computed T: 0.533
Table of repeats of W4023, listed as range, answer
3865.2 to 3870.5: 0.78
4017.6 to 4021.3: 0.586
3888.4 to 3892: 0.375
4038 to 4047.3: 0.595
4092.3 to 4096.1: 0.471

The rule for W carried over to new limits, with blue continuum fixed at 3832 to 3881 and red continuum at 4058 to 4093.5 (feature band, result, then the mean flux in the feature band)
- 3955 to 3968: 0.228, 0.431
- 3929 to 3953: 0.196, 0.442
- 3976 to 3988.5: 0.074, 0.499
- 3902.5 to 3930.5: 0.073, 0.493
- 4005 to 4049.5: -0.088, 0.584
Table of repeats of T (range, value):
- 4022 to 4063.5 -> 0.582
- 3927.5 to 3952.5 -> 0.44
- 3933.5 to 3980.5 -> 0.444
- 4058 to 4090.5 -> 0.548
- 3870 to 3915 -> 0.496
